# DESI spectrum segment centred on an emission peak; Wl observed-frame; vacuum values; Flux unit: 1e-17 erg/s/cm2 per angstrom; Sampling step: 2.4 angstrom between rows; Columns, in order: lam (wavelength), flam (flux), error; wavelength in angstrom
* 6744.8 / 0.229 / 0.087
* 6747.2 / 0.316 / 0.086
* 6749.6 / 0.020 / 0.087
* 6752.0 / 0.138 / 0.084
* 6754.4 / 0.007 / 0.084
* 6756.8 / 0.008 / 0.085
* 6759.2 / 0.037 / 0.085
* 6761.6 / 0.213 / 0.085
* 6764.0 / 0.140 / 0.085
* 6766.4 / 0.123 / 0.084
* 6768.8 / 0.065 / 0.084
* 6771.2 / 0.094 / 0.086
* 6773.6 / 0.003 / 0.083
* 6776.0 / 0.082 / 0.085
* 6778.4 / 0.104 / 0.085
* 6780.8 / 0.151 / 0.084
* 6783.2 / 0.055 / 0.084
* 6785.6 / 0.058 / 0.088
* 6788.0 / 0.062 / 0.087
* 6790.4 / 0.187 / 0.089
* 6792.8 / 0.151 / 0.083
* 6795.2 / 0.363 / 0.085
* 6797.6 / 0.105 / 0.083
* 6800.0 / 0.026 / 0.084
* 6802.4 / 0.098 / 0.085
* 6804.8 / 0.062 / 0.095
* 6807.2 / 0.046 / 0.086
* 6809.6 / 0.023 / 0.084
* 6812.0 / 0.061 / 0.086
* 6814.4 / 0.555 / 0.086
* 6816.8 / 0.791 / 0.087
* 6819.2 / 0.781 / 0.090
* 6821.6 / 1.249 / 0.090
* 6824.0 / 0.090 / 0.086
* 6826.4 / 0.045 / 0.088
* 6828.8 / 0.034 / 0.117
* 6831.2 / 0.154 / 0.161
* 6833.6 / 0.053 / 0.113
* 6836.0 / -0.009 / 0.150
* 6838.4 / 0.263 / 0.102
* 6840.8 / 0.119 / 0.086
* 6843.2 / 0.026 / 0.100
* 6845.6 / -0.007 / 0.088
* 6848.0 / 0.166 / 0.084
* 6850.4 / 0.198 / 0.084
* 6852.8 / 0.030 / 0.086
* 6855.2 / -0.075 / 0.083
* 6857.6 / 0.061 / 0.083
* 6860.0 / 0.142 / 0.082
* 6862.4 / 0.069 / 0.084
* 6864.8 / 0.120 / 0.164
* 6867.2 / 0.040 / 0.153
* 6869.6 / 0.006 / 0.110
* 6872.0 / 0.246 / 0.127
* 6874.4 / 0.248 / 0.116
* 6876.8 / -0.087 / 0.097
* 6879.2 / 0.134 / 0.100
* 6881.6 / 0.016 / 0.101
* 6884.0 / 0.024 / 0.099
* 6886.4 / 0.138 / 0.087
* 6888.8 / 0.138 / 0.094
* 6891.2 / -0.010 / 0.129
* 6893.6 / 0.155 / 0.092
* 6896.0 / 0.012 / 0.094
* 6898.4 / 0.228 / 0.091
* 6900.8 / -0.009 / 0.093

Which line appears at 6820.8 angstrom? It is [O II]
